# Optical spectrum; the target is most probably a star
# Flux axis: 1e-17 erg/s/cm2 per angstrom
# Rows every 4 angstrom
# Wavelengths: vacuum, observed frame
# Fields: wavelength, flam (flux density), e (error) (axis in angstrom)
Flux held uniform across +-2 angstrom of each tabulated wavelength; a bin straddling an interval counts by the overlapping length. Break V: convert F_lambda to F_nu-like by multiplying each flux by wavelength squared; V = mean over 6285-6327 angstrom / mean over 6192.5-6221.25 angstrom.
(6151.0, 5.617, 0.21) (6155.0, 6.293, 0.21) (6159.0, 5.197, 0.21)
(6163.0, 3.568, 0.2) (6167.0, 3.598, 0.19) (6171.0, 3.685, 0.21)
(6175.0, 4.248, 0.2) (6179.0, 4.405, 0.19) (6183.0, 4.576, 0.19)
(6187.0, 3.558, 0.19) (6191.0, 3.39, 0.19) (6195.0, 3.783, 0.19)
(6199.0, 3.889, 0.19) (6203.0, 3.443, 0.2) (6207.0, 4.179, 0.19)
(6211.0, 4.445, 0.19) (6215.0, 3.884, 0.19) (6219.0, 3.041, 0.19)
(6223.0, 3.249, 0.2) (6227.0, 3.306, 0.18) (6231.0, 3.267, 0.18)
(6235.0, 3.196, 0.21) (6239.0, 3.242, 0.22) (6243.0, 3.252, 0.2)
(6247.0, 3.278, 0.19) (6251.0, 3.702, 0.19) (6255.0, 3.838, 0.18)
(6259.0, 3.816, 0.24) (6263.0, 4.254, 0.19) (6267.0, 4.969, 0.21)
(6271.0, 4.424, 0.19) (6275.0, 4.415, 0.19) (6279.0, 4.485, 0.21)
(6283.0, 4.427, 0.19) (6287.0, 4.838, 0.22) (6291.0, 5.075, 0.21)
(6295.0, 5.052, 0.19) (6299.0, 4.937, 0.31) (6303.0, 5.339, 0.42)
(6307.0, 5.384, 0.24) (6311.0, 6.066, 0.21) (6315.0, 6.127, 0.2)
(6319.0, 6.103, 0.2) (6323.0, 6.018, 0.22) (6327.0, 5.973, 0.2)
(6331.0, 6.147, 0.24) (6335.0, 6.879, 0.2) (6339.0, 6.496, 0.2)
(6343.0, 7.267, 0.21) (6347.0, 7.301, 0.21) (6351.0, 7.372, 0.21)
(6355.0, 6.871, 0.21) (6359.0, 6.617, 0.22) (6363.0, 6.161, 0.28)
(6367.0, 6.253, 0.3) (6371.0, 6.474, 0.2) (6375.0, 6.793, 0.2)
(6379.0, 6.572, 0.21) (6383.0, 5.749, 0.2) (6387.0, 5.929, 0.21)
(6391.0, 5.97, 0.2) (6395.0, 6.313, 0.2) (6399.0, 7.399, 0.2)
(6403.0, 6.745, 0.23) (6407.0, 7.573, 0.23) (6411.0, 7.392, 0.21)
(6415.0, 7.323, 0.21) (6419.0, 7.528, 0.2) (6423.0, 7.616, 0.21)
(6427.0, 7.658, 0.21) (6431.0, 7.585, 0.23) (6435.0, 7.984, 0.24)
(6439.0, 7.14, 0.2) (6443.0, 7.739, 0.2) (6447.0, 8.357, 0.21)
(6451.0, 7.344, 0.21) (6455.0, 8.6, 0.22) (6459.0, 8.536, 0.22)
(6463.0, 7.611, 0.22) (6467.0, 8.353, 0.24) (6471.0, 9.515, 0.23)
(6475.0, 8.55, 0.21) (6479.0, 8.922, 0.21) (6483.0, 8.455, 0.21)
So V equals 1.50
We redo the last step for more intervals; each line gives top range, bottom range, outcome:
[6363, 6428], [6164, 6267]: 1.93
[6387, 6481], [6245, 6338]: 1.59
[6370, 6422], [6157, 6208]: 1.83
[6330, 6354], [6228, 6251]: 2.18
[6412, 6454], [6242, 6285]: 1.97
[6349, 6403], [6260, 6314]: 1.37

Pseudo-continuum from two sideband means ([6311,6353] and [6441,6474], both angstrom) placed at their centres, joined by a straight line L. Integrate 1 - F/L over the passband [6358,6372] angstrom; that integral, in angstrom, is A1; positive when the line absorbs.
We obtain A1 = 1.29 angstrom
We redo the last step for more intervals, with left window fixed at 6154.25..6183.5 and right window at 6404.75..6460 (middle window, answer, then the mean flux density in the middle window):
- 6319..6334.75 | 0.6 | 6.15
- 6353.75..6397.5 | 4.1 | 6.34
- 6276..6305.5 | 5.2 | 4.87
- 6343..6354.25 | -1.0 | 7.27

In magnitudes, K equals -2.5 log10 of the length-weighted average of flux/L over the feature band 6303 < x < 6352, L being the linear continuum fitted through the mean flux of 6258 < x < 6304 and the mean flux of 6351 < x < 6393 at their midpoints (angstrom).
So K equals -0.15 mag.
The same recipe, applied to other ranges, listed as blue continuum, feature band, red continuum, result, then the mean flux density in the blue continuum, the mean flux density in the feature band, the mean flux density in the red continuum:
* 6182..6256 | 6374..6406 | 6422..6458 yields 0.06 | 3.59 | 6.46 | 7.81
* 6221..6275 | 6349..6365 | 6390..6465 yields -0.13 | 3.7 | 6.76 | 7.52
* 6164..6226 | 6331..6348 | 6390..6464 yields -0.13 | 3.81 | 6.87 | 7.51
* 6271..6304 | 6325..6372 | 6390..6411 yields -0.13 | 4.78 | 6.65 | 6.9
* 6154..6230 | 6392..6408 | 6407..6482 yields 0.06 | 3.95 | 6.91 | 7.98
